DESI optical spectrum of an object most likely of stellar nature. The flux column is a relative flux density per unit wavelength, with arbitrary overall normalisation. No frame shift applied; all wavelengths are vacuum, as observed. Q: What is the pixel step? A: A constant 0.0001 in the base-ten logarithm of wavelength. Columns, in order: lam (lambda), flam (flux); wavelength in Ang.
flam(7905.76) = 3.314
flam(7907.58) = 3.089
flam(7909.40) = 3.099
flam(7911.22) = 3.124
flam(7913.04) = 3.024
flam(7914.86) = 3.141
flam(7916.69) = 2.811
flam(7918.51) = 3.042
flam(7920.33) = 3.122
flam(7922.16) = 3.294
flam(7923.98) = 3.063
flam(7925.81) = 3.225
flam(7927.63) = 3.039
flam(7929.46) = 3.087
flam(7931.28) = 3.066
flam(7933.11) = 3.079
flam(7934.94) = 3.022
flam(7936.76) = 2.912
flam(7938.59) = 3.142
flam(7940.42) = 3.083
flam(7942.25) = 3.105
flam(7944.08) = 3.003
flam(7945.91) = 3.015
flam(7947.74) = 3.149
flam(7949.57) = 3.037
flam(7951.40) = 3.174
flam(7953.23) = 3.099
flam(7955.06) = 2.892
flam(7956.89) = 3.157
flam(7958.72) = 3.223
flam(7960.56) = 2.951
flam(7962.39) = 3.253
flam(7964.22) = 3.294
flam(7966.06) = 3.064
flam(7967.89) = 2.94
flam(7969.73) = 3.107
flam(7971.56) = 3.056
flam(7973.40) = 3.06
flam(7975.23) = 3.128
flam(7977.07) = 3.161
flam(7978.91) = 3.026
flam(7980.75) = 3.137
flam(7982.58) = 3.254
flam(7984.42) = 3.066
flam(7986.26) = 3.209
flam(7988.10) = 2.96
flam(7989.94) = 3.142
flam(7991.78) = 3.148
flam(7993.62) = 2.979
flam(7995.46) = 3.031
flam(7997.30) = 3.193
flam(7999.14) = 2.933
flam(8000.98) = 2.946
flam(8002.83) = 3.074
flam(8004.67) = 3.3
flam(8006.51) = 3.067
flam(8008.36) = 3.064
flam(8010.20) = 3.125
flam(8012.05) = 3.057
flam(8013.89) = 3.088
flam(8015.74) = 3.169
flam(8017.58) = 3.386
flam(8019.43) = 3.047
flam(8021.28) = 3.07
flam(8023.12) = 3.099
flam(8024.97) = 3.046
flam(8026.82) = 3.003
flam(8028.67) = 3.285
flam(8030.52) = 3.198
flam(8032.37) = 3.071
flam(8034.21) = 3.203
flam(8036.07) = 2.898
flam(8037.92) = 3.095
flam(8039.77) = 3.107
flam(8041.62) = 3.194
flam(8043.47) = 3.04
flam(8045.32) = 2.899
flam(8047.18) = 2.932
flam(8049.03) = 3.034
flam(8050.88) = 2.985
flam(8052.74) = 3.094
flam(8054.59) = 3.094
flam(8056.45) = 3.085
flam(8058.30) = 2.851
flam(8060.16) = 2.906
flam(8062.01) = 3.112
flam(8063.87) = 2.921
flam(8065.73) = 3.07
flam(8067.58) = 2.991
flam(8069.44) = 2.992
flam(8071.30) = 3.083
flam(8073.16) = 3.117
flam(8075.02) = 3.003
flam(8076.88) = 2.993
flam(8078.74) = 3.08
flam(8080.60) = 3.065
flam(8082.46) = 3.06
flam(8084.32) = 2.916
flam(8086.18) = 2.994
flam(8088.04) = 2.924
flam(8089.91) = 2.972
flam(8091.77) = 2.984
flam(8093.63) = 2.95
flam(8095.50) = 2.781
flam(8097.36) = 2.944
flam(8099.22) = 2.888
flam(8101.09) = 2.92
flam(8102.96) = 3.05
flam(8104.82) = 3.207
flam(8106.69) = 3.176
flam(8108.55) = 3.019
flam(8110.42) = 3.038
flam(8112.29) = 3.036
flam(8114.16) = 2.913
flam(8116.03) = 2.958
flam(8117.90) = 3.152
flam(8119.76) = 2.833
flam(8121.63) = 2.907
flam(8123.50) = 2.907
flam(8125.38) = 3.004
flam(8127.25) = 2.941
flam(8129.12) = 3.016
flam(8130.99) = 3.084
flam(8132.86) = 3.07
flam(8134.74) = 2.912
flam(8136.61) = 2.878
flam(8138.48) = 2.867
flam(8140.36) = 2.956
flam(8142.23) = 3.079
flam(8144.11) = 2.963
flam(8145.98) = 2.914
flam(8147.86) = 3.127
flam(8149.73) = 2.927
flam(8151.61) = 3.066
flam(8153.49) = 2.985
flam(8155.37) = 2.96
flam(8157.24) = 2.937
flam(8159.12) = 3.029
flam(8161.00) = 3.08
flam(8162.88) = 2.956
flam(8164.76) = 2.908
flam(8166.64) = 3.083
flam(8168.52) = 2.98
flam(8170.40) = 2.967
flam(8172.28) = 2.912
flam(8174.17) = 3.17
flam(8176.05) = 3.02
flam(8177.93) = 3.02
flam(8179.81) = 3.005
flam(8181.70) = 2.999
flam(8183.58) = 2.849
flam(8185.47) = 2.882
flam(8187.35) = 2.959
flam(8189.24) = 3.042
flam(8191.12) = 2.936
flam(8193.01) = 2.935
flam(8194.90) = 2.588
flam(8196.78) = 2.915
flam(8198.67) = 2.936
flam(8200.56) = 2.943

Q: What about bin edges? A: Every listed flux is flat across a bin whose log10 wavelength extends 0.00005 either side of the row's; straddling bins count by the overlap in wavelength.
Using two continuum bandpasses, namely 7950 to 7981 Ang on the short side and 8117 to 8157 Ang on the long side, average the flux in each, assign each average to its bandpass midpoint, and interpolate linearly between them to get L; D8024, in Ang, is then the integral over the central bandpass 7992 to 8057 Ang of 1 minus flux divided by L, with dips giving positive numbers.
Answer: -0.54 Ang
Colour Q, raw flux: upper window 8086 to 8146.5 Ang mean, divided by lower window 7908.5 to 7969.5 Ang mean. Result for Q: 0.97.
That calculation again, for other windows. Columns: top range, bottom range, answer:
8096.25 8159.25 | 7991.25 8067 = 0.97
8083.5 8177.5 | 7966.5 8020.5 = 0.96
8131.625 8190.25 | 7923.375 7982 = 0.97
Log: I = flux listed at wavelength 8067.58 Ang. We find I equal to 2.991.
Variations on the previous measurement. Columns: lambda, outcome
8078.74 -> 3.08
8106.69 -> 3.176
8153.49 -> 2.985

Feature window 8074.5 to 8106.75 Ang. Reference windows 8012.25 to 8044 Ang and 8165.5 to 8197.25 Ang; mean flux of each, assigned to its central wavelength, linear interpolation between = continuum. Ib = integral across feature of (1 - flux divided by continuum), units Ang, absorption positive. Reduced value 0.7 Ang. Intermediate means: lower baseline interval 3.12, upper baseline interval 2.96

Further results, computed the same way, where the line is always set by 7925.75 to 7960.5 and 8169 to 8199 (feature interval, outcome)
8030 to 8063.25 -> -0.2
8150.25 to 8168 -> -0.2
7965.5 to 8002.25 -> -0.3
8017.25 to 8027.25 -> -0.2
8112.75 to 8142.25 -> 0.1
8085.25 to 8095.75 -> 0.2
